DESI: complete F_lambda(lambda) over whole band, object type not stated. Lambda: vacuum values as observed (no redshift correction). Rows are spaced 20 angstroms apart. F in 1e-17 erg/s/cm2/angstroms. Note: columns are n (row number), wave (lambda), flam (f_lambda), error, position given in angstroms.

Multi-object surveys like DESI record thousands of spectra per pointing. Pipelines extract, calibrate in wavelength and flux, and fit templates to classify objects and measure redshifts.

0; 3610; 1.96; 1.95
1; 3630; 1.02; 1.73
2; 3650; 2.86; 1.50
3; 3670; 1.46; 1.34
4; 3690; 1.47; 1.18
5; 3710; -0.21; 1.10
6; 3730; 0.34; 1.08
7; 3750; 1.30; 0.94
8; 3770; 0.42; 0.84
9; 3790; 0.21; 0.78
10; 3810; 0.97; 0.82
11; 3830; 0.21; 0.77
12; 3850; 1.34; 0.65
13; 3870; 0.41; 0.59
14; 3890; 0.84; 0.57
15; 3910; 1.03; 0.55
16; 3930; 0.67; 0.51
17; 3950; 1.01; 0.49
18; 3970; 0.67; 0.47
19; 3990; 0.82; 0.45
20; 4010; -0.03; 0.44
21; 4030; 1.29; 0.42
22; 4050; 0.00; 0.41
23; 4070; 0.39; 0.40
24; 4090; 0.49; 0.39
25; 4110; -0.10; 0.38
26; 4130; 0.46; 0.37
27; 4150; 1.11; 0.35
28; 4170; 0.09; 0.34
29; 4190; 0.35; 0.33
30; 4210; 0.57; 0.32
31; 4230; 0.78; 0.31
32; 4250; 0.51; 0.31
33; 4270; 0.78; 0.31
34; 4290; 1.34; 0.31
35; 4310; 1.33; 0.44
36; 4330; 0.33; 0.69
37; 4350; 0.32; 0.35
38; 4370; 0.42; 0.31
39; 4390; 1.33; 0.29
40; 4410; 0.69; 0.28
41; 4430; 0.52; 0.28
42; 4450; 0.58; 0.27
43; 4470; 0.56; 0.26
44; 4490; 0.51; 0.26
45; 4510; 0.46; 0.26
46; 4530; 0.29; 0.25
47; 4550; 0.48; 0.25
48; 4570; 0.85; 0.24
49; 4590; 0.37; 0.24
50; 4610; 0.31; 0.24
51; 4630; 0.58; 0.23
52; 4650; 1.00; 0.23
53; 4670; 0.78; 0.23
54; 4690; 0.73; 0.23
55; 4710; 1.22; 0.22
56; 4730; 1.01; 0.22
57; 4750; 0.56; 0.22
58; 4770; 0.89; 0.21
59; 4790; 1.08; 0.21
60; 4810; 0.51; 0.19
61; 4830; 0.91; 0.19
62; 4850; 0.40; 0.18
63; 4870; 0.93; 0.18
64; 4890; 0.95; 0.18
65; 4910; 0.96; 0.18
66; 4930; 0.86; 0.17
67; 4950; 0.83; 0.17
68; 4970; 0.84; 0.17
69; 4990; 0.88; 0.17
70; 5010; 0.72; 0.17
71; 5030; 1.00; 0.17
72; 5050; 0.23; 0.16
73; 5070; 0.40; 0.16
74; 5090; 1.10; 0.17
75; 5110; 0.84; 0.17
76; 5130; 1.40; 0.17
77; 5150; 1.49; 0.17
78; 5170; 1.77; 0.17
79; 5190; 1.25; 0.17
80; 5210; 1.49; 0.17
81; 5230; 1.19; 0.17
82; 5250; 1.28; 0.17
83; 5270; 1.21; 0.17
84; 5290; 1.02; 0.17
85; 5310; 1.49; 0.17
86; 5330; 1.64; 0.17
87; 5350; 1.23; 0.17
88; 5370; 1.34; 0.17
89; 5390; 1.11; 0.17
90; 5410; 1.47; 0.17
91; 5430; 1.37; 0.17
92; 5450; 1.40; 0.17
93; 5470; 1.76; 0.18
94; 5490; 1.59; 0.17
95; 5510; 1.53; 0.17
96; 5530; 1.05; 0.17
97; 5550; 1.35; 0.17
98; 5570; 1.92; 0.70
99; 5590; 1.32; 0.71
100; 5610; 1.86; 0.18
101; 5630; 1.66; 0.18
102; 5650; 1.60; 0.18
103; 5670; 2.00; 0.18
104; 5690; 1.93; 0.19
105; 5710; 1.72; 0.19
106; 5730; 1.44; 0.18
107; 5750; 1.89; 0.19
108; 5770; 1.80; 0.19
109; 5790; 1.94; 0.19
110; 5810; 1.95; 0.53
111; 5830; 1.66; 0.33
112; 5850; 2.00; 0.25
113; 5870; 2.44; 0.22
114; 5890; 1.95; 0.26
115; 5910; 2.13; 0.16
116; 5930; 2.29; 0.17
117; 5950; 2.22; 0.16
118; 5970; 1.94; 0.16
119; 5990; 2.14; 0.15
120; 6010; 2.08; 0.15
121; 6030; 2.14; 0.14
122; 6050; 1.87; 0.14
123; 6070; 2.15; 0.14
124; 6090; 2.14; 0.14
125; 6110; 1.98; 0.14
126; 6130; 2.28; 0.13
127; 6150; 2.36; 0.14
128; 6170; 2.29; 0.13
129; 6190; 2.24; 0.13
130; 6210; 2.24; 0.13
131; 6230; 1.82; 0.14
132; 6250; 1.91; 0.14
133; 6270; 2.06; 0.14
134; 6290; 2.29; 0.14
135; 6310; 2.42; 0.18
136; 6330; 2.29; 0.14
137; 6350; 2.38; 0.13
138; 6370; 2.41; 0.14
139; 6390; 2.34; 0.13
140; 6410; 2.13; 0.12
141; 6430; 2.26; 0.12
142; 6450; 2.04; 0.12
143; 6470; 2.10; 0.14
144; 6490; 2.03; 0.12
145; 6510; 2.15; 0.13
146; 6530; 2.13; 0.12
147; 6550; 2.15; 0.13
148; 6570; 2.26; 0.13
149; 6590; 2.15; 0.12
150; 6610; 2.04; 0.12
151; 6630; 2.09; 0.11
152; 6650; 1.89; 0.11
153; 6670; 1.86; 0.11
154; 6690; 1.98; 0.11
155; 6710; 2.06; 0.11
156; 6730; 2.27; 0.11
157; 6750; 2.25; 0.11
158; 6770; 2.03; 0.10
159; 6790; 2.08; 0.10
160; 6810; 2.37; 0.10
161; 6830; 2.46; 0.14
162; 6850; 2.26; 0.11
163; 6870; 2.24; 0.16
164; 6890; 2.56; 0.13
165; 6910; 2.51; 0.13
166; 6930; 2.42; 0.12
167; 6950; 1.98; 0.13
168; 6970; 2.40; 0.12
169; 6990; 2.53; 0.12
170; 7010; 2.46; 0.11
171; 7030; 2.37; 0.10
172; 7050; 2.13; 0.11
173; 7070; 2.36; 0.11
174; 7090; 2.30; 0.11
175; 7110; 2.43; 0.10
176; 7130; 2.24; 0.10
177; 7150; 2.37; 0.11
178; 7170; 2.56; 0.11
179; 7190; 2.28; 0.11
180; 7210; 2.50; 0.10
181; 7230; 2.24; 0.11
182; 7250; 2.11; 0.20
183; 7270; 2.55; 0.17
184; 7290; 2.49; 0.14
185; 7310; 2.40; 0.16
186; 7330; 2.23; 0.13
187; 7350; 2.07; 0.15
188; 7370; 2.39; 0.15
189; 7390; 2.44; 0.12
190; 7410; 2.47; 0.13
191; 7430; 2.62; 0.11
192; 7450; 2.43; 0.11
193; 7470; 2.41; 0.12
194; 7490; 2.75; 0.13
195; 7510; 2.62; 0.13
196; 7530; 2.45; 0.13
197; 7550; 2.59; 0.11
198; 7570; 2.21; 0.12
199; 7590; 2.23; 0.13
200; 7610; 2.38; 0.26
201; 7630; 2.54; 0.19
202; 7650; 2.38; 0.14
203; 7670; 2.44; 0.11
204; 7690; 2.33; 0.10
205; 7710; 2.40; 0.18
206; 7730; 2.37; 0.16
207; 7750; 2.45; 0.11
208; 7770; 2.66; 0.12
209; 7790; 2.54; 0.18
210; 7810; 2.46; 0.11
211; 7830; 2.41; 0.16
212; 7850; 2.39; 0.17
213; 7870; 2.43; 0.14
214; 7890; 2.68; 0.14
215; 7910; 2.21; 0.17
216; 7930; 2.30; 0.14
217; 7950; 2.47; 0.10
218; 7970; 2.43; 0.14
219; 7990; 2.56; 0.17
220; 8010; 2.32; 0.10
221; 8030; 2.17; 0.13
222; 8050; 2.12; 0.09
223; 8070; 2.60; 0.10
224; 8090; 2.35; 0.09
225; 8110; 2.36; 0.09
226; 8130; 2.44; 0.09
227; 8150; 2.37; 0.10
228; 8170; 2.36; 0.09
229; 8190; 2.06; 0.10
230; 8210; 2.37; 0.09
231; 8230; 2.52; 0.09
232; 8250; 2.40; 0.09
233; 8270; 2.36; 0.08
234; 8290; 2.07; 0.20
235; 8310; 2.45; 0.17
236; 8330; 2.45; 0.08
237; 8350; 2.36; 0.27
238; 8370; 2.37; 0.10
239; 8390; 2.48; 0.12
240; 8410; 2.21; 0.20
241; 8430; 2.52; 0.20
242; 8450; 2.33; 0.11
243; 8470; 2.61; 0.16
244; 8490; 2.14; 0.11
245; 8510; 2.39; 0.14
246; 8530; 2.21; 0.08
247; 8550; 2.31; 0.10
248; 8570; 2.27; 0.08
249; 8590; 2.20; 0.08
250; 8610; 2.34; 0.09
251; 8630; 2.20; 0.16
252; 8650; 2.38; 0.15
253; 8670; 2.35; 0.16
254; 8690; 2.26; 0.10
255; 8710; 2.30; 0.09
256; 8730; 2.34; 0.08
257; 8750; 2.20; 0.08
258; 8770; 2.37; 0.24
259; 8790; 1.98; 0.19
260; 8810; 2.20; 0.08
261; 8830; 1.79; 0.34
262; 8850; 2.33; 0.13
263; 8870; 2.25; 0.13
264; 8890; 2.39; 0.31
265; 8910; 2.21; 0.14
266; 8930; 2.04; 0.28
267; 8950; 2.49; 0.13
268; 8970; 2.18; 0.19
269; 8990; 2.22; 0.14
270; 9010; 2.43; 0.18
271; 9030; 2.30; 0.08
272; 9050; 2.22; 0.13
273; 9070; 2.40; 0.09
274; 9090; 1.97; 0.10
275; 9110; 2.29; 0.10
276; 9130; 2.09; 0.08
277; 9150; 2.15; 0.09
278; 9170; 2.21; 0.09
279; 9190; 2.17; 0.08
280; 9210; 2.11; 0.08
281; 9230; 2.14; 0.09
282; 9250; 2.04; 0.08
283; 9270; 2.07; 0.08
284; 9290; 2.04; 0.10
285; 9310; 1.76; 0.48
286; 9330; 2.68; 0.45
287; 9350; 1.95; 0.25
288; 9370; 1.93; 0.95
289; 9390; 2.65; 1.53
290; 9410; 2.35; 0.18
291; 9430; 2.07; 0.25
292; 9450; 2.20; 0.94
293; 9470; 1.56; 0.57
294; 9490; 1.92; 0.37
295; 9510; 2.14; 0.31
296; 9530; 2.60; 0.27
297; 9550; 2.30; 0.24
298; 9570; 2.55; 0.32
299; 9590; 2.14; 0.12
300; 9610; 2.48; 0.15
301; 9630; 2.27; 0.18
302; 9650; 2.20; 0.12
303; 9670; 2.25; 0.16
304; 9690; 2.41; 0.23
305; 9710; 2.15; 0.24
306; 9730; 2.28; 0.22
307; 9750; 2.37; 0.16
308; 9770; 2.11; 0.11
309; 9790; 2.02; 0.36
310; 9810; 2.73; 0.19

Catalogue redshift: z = 0.286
